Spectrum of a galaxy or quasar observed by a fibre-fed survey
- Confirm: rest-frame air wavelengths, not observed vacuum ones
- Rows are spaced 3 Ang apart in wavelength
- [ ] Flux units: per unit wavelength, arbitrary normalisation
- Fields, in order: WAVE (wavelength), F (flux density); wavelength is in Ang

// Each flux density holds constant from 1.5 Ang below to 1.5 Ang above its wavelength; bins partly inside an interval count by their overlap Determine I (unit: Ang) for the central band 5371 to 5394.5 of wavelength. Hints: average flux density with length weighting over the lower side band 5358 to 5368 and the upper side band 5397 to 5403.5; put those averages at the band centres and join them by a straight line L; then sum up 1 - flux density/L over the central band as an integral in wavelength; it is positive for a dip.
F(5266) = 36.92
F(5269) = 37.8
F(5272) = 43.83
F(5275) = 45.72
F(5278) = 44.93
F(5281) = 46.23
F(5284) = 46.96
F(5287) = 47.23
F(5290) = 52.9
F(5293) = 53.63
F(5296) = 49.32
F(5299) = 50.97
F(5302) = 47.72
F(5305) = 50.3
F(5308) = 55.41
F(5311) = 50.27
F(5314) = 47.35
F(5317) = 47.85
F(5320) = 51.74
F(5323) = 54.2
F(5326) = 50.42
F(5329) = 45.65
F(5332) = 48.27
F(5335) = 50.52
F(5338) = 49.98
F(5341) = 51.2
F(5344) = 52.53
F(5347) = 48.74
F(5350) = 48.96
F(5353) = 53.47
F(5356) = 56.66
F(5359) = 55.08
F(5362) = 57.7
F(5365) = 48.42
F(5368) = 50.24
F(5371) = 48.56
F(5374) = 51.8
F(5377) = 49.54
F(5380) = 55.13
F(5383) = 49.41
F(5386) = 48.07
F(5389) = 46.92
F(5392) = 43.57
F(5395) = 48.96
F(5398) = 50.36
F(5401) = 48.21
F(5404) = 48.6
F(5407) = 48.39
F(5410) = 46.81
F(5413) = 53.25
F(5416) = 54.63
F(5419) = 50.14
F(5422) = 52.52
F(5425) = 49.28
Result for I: 0.9 Ang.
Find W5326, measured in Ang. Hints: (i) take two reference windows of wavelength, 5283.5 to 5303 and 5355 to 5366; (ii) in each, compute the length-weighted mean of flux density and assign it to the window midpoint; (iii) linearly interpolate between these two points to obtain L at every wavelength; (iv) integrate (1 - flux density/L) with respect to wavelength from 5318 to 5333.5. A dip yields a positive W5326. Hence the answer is 0.7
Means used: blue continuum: 50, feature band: 50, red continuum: 54.6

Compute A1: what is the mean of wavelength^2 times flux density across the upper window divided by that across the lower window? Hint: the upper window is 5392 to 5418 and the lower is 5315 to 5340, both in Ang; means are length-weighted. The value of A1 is 1.02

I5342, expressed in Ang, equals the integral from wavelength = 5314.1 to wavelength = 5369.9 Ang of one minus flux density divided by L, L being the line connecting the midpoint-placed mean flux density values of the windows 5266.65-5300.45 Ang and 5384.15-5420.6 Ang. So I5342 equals -3.6 Ang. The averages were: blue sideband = 47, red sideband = 49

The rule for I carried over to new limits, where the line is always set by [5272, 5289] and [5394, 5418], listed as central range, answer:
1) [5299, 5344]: -2.6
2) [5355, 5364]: -1.4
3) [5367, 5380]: -0.4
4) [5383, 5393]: 0.5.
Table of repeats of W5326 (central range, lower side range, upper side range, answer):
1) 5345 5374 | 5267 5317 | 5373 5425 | -1.7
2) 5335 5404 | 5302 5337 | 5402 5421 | -0.5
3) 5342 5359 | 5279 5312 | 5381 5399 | -1.2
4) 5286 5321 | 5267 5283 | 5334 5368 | -2.8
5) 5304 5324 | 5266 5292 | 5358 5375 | -1.3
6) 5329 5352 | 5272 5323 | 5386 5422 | -0.3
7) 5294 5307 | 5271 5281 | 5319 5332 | -0.6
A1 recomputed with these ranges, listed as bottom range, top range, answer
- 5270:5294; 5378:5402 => 1.07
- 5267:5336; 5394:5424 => 1.08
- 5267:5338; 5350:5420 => 1.07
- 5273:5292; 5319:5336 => 1.07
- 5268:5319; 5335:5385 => 1.10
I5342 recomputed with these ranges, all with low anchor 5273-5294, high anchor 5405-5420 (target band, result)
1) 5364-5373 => 0.1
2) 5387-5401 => 0.7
